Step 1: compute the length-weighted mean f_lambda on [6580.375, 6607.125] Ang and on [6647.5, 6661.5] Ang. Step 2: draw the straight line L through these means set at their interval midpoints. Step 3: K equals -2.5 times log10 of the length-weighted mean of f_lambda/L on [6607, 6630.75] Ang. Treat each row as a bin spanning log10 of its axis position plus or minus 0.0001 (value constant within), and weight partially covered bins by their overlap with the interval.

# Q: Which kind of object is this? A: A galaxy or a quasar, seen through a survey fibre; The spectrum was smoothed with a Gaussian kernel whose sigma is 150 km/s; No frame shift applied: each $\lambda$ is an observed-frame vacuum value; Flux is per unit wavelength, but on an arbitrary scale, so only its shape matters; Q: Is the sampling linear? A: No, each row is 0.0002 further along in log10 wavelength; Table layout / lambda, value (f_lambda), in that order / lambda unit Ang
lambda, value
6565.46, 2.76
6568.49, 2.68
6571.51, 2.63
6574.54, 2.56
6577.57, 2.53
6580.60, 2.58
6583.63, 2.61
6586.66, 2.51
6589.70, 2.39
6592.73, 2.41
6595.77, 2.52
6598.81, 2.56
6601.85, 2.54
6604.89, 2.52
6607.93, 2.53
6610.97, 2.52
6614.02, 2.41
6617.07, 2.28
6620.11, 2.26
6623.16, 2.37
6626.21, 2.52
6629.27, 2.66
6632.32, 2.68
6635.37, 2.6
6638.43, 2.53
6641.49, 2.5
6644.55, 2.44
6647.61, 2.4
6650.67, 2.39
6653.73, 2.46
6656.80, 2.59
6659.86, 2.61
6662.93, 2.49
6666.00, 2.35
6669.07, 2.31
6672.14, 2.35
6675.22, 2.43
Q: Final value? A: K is 0.03 mag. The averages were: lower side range 2.51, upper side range 2.5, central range 2.44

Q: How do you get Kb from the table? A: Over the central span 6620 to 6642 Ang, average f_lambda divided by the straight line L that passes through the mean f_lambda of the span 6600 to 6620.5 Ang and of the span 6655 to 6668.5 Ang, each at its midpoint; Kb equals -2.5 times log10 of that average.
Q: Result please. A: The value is -0.03 mag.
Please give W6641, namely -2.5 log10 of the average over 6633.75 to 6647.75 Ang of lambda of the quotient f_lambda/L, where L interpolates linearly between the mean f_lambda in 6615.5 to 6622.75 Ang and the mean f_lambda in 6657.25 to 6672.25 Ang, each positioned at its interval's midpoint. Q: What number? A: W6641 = -0.06 mag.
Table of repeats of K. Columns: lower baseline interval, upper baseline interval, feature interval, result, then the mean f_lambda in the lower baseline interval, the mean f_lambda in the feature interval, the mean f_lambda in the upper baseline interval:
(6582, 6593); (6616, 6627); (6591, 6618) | -0.03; 2.49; 2.48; 2.35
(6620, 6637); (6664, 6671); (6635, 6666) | -0.03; 2.54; 2.49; 2.34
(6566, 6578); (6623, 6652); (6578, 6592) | 0.03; 2.62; 2.52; 2.52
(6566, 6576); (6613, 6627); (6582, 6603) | 0.00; 2.64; 2.51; 2.36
